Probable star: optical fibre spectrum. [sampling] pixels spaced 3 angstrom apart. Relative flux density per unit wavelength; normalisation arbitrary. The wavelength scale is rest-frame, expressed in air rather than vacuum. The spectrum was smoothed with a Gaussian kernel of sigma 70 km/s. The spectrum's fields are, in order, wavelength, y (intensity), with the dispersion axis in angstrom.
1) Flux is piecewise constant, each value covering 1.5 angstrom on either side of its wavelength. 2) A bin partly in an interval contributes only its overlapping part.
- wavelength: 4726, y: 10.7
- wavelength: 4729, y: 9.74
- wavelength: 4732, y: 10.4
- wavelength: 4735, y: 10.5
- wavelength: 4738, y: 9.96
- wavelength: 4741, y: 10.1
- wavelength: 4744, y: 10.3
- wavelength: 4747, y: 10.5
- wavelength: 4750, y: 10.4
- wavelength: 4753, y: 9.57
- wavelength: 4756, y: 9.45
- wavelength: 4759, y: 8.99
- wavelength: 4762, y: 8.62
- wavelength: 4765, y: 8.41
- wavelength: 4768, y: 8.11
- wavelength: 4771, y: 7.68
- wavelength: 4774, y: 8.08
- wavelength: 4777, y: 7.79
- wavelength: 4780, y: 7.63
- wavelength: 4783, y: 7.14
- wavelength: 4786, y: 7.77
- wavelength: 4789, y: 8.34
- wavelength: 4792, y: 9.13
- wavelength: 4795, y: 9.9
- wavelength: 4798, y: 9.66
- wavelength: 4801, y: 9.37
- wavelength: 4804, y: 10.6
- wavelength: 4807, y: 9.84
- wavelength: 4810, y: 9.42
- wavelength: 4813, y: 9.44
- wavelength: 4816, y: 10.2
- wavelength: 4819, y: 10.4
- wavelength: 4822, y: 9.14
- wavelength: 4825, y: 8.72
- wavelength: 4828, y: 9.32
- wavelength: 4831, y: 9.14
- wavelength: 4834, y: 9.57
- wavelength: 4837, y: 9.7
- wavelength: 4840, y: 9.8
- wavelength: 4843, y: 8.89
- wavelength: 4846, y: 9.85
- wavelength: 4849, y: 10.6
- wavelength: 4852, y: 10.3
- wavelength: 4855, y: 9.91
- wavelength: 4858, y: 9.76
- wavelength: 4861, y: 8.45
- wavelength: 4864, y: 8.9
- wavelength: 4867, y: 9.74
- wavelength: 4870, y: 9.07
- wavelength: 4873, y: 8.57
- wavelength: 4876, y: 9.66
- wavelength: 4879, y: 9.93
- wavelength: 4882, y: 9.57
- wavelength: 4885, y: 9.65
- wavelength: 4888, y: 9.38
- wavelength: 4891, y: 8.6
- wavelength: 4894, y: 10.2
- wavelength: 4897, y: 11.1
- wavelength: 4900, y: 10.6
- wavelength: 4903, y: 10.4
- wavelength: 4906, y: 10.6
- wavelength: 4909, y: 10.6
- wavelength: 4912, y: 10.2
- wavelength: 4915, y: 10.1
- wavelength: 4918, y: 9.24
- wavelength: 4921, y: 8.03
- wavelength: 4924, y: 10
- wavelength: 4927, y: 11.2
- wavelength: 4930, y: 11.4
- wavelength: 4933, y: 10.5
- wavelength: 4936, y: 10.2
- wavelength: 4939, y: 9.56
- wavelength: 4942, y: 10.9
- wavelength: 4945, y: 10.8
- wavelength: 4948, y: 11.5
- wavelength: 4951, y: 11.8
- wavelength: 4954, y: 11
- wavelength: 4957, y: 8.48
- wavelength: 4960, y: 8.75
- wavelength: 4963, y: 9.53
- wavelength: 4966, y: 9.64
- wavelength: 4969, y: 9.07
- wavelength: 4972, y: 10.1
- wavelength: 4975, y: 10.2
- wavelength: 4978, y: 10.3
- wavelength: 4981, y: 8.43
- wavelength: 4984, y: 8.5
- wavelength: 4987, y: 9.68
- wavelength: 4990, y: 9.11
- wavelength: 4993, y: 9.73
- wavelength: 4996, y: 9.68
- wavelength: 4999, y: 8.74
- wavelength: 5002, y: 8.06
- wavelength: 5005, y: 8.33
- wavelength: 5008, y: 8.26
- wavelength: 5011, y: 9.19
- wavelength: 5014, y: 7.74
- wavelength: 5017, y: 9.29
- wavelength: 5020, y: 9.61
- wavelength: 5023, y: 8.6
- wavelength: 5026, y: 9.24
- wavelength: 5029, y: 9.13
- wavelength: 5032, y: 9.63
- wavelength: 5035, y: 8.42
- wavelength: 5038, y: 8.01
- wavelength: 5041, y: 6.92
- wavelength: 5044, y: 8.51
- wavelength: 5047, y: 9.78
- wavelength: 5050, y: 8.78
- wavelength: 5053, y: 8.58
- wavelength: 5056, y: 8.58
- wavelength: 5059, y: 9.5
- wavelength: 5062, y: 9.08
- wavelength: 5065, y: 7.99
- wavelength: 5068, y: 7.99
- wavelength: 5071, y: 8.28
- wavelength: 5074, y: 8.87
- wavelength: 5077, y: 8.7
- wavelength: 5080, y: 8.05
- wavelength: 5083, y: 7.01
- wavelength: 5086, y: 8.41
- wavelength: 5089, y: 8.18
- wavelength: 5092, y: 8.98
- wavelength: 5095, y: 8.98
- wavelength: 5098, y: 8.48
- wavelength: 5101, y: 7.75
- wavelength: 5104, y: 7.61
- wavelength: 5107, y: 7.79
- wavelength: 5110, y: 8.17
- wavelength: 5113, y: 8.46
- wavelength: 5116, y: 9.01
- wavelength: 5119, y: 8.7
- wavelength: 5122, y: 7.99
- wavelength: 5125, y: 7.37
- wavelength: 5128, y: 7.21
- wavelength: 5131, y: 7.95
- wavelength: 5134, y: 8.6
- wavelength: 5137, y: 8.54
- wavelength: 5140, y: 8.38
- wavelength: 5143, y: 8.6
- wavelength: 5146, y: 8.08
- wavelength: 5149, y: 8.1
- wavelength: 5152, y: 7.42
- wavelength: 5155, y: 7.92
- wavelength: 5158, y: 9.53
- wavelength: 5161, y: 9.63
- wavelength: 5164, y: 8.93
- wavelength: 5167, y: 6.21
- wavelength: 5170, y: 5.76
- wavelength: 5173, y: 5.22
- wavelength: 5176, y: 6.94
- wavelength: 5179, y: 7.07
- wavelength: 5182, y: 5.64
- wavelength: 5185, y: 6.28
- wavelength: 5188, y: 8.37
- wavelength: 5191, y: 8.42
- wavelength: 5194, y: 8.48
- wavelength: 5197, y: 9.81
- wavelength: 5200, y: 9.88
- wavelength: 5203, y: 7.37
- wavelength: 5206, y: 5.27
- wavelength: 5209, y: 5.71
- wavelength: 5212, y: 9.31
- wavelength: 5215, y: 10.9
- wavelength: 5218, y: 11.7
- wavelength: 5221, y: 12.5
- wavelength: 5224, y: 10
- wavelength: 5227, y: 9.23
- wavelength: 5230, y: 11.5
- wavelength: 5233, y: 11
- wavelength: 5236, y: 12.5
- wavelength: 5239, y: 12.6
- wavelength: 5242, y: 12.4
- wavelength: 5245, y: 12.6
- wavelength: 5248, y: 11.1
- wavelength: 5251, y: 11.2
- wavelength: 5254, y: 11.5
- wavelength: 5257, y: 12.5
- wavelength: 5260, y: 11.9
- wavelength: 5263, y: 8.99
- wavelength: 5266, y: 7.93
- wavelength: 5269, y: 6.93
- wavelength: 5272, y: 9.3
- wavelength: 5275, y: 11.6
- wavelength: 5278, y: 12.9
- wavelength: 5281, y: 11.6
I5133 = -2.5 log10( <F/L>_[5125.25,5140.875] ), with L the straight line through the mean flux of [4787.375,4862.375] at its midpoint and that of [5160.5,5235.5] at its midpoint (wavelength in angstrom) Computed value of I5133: 0.08 mag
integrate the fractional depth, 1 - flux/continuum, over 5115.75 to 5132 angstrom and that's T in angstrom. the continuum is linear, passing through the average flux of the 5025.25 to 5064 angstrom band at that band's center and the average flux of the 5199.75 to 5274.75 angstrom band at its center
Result 2.4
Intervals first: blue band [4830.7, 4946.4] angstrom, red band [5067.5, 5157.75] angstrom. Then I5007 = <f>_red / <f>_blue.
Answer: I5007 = 0.83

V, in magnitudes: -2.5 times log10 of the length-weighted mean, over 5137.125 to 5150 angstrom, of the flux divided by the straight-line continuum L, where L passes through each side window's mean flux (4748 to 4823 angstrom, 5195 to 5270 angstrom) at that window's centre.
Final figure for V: 0.20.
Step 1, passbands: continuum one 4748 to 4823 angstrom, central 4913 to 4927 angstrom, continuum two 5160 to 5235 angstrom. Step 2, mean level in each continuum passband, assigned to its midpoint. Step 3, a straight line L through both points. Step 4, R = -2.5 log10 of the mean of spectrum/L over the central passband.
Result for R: -0.09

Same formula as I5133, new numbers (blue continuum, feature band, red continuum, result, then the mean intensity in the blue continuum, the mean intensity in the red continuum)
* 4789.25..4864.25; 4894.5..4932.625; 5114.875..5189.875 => -0.13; 9.59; 7.74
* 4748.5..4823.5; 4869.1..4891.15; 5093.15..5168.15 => -0.07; 9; 8.23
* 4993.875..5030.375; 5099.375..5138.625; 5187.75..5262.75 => 0.18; 8.84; 10.3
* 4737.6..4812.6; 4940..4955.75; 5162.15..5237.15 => -0.25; 9.06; 8.55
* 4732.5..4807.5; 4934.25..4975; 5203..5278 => -0.05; 9.12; 10.4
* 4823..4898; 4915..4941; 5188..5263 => -0.04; 9.52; 10.3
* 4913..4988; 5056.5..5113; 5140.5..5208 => 0.03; 9.96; 7.67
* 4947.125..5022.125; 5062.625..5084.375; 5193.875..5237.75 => 0.16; 9.36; 9.73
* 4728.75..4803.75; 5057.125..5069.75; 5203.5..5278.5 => 0.15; 9.12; 10.4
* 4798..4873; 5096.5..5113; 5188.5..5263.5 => 0.25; 9.57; 10.3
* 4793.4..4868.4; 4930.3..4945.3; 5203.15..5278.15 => -0.07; 9.62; 10.4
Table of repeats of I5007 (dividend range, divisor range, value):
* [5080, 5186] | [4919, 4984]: 0.78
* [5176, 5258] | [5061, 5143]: 1.18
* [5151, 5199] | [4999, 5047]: 0.88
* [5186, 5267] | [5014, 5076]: 1.17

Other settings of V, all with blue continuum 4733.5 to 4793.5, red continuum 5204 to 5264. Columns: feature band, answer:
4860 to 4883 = 0.010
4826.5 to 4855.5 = -0.055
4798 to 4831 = -0.059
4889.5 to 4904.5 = -0.083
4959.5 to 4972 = 0.034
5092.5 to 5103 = 0.207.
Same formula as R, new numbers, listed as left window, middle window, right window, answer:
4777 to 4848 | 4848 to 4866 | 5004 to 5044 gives -0.06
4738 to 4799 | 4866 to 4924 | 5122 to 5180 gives -0.15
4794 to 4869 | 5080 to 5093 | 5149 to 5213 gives 0.00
